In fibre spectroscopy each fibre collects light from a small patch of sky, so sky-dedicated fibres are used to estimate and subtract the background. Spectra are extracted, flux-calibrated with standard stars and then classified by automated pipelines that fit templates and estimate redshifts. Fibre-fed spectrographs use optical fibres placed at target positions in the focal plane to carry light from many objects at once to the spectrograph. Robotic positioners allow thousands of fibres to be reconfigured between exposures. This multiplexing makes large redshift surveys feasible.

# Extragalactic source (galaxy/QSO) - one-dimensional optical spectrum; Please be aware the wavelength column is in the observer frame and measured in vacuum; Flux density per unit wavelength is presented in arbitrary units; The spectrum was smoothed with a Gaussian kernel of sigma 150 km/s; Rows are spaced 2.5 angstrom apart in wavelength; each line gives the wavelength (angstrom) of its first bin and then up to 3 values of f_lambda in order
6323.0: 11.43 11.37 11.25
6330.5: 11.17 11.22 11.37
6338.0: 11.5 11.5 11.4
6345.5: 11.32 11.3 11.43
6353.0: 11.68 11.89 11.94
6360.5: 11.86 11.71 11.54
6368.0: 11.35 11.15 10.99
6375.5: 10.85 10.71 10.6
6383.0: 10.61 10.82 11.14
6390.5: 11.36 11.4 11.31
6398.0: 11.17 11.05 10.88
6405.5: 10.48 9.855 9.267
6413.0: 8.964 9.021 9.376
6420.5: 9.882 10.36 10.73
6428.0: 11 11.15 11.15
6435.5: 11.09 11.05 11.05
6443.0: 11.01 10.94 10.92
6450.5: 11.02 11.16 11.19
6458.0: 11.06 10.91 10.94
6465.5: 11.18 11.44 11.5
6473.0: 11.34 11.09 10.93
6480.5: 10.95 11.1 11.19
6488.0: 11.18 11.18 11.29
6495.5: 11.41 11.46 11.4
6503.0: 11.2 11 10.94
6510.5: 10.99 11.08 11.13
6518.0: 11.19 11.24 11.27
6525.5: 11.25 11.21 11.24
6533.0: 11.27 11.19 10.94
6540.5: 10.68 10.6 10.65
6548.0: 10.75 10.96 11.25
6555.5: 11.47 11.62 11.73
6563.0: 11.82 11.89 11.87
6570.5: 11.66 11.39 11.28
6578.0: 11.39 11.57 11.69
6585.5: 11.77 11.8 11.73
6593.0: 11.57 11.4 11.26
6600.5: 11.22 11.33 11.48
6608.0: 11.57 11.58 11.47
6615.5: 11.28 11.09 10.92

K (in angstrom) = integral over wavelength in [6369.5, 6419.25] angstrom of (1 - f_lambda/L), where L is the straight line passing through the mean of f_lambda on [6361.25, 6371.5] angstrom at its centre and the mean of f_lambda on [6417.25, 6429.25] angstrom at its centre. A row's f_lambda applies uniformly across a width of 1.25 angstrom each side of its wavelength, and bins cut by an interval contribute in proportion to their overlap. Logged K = 1.6 angstrom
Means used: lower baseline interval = 11.5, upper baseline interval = 10.3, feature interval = 10.5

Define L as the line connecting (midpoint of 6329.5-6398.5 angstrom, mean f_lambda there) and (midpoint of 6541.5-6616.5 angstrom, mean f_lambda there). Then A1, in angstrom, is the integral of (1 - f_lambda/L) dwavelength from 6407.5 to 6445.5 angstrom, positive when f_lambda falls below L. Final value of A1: 3.3 angstrom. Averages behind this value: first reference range 11.3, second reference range 11.4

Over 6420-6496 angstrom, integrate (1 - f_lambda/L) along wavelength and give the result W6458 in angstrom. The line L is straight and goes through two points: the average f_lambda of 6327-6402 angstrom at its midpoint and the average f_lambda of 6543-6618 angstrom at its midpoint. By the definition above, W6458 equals 2.01 angstrom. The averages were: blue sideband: 11.3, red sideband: 11.4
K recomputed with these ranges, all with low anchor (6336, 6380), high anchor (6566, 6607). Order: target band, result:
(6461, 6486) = 0.7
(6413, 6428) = 2.0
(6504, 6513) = 0.4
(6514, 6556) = 1.6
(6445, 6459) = 0.5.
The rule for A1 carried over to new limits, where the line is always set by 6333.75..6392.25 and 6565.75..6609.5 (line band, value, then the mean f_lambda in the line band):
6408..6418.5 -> 2.0 angstrom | 9.22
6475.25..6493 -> 0.5 angstrom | 11.1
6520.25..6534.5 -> 0.3 angstrom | 11.2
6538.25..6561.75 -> 0.9 angstrom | 11.1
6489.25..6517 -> 0.6 angstrom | 11.2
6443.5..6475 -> 0.8 angstrom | 11.1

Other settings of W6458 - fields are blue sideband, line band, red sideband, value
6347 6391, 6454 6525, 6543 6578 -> 1.1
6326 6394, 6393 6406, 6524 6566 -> 0.3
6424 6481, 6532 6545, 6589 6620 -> 0.4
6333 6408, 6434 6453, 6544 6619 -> 0.5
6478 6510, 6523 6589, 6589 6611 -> 0.0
